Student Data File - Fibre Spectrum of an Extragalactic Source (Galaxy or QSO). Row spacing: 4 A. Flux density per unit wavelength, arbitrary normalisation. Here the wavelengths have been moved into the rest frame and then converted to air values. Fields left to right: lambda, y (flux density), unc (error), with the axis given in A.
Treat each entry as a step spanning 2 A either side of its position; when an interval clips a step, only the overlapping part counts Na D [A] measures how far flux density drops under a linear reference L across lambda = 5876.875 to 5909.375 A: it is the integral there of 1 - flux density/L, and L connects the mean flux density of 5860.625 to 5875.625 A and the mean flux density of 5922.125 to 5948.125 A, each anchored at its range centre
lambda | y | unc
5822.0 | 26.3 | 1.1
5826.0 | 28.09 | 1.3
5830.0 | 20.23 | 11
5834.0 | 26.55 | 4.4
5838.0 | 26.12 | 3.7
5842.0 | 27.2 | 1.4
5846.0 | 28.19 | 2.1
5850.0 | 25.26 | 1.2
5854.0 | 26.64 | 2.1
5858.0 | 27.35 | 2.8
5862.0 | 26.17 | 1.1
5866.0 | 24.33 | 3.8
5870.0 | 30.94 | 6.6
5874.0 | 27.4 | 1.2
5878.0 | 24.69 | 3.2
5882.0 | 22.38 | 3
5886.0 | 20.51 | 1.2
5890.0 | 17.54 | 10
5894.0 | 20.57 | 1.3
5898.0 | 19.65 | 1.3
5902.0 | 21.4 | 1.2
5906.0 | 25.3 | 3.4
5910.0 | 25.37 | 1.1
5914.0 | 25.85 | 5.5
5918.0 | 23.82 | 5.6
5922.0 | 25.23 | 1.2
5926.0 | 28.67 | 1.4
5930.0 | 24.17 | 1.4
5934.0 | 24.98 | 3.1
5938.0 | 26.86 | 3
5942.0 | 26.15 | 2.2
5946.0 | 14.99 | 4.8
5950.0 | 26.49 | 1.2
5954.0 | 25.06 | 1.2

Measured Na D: 5.7 A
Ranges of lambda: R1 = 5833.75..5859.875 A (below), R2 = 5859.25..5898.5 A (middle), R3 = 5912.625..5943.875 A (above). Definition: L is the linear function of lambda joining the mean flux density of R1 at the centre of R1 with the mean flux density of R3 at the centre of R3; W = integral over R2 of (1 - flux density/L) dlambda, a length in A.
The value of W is 4.07 A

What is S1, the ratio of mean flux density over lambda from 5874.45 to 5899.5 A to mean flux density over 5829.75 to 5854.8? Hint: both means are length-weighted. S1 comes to 0.82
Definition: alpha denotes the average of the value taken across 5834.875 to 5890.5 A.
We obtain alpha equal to 25.6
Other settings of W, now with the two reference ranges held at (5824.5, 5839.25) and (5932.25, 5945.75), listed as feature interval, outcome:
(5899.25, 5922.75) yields 0.40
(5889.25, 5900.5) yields 2.39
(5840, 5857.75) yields -1.31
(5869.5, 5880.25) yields -0.95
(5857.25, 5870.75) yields -1.02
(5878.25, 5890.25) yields 1.77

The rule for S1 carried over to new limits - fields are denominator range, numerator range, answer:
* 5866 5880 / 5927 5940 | 0.94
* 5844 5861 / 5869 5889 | 0.91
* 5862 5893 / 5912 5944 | 1.07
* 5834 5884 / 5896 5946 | 0.92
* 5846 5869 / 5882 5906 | 0.78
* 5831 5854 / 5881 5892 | 0.76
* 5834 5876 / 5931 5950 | 0.88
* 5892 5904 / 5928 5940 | 1.23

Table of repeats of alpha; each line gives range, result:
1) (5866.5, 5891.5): 24.1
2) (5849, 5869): 26.2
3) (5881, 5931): 23.1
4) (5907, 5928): 25.8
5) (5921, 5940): 26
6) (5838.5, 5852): 26.8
